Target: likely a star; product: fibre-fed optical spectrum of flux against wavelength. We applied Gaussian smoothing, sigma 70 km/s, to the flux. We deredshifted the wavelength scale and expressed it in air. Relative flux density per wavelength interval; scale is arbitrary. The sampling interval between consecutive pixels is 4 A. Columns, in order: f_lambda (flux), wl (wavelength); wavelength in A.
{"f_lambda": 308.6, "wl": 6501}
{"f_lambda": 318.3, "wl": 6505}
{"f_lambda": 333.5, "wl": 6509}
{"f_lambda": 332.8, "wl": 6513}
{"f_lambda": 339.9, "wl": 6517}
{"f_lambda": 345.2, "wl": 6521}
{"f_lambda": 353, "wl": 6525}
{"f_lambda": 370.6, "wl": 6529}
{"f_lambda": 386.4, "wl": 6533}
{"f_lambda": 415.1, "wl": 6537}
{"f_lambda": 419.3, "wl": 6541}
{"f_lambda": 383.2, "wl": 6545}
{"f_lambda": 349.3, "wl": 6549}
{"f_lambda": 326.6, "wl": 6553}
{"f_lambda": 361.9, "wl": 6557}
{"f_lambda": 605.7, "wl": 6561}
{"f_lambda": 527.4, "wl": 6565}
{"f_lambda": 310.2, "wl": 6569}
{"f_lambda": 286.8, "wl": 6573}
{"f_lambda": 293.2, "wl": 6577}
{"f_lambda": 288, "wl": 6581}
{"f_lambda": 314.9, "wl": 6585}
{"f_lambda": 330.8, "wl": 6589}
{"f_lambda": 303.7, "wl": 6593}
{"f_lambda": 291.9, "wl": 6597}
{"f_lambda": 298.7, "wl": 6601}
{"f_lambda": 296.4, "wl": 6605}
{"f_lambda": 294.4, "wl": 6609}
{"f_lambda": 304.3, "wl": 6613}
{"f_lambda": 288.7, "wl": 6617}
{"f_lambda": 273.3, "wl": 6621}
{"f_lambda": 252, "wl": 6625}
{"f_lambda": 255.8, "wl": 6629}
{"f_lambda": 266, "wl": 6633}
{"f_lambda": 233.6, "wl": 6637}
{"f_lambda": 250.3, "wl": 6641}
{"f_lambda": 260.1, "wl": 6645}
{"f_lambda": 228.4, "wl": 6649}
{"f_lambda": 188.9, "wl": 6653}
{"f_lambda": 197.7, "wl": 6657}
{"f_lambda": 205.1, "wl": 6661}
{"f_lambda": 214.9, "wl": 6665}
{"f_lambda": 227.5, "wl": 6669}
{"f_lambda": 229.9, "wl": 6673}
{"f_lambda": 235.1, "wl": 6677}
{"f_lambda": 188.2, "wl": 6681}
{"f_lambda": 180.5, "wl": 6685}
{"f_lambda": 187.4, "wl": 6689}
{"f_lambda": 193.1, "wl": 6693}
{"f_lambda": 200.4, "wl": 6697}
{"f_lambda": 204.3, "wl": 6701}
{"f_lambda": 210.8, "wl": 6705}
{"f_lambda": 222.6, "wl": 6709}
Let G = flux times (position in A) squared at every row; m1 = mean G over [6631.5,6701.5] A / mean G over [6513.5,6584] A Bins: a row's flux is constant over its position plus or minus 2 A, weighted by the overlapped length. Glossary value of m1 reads 0.6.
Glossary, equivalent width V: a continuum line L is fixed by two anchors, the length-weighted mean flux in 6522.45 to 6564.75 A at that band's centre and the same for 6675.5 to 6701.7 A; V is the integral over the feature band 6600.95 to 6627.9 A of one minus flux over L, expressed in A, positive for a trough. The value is 1.5 A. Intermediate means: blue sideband 402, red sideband 197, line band 285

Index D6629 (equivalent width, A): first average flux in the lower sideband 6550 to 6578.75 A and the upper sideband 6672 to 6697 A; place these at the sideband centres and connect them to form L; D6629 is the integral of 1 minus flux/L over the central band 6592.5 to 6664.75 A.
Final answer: 7.4 A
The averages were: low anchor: 387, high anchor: 201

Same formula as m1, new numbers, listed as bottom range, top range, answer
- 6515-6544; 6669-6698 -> 0.57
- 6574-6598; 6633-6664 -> 0.76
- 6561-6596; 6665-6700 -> 0.61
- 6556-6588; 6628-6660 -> 0.64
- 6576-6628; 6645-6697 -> 0.72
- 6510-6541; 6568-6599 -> 0.84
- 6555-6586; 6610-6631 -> 0.75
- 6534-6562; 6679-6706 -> 0.51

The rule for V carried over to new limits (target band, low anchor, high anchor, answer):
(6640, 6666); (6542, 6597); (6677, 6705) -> 2.93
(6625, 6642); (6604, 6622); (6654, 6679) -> 0.76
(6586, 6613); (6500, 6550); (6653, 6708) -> -1.67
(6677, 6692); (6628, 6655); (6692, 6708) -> 1.48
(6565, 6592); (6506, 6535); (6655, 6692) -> -2.20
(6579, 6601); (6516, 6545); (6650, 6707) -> 0.19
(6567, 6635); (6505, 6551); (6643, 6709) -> -0.84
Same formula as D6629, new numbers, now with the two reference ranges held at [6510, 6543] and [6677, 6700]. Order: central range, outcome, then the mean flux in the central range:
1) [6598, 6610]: -0.45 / 296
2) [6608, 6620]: -0.84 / 294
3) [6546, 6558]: -0.21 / 348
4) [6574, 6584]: 0.63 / 293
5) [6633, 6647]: -0.21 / 251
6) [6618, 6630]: 0.05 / 263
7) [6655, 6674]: 0.48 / 214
